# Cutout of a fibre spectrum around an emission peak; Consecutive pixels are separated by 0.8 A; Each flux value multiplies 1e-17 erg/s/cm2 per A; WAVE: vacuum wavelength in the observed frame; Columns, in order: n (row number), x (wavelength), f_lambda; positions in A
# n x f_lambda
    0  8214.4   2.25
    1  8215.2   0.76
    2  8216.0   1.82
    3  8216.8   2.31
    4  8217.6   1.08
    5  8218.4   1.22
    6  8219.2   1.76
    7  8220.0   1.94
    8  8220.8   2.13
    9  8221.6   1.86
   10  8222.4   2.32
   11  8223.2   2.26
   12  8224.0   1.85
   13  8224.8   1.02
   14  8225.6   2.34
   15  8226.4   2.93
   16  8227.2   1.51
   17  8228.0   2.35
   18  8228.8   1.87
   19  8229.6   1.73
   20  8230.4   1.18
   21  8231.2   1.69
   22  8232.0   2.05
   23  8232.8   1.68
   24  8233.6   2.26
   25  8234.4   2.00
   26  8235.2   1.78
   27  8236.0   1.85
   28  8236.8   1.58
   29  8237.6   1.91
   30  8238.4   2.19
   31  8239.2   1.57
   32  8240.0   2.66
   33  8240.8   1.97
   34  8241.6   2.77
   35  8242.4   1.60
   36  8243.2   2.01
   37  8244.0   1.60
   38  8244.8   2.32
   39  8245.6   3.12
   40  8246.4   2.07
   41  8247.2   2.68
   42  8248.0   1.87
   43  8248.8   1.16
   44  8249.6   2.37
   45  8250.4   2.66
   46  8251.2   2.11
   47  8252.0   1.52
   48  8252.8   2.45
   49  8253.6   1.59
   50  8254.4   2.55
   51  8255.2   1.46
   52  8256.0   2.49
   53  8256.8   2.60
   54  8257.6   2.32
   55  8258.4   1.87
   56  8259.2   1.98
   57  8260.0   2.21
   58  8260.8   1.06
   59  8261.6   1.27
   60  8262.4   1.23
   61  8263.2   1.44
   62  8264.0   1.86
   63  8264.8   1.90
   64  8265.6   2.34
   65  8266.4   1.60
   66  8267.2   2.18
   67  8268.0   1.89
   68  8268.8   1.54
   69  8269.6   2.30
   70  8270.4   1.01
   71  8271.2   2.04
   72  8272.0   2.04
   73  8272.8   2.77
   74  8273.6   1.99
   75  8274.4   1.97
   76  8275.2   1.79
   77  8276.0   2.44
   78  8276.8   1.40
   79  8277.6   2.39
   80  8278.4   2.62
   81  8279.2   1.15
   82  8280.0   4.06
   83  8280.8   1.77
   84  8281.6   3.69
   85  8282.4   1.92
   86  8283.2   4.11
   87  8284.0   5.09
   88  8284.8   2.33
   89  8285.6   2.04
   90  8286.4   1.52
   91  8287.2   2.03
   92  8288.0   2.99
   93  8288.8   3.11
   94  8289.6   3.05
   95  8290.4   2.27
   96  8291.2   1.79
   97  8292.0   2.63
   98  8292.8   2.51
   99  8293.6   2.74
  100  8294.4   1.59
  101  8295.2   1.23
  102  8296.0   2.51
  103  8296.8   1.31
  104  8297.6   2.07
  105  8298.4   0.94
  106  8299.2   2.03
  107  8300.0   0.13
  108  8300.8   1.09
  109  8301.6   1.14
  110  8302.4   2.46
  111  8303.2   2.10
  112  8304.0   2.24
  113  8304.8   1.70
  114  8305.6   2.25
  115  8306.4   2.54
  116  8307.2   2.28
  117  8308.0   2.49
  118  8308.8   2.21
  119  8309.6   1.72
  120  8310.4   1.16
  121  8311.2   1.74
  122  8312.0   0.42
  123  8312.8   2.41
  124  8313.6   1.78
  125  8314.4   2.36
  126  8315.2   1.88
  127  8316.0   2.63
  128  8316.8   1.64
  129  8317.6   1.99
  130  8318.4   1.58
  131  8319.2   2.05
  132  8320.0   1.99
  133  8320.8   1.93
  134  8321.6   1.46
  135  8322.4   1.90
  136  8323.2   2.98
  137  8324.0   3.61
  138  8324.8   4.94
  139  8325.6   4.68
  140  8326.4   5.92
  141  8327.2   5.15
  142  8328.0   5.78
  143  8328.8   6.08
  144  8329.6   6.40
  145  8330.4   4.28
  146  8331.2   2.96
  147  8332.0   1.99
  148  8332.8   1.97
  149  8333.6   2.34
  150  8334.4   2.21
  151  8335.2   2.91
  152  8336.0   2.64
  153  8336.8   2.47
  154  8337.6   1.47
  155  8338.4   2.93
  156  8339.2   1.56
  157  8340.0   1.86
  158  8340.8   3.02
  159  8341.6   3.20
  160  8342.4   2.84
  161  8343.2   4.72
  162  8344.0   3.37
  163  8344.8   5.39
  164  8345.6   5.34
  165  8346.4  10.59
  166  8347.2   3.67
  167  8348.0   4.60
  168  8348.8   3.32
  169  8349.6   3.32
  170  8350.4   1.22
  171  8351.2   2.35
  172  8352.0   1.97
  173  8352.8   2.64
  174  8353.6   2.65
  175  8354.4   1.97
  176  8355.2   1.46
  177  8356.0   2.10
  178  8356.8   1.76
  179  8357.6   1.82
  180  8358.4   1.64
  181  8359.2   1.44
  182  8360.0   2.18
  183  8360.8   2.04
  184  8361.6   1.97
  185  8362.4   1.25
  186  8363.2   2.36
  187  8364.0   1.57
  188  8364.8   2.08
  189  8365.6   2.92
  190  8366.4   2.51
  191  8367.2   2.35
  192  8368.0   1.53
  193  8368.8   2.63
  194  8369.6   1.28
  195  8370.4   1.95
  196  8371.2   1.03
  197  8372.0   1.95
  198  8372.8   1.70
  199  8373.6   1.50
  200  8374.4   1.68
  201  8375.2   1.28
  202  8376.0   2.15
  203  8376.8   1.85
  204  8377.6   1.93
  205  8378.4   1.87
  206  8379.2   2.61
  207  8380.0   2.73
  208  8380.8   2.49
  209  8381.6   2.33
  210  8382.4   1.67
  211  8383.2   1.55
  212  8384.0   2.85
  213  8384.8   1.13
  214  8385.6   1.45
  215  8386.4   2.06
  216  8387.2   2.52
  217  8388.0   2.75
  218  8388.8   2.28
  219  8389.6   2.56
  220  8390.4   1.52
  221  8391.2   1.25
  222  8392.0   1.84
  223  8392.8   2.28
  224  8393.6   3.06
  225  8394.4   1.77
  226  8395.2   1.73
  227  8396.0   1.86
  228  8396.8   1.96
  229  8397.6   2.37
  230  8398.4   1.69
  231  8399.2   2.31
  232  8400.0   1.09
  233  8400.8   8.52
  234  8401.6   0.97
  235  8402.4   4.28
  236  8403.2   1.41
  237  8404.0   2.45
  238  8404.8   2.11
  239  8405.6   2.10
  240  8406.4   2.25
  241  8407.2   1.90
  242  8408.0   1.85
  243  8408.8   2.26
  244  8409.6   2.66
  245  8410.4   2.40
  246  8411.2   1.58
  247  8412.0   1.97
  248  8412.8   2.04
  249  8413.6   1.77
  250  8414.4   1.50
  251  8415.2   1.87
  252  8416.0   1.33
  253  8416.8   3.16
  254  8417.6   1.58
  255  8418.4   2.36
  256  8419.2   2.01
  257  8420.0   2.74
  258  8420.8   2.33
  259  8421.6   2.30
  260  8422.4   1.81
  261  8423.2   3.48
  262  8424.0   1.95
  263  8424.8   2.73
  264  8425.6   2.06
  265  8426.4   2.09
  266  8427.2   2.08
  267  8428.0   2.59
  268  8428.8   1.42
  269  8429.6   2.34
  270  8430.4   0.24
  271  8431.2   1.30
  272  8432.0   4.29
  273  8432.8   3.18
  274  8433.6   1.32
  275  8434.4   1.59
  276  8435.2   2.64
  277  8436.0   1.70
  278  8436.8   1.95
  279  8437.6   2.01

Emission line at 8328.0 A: [S II] 6716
